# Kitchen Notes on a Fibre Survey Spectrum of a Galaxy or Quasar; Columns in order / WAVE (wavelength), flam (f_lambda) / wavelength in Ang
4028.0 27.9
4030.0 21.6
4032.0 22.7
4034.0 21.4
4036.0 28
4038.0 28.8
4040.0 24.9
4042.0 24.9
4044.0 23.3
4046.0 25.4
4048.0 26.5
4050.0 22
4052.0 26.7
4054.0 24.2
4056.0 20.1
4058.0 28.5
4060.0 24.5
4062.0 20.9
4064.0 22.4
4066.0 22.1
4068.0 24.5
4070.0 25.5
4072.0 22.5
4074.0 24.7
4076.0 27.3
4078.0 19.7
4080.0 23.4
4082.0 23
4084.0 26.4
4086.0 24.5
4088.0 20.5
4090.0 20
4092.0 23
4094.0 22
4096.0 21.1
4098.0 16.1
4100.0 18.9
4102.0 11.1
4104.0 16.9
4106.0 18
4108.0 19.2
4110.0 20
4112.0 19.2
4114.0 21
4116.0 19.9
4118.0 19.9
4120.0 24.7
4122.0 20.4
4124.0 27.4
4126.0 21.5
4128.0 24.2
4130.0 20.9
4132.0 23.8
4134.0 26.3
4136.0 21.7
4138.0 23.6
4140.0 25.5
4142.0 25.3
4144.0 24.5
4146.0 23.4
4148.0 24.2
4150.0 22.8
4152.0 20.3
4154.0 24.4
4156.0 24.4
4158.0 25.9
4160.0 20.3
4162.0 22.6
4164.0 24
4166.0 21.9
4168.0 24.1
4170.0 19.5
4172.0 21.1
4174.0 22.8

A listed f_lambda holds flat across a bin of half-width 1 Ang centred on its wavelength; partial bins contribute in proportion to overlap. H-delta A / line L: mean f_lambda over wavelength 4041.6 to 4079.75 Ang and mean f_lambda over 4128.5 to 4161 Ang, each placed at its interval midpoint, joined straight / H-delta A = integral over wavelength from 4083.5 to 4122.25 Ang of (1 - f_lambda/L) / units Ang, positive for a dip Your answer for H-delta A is 6.1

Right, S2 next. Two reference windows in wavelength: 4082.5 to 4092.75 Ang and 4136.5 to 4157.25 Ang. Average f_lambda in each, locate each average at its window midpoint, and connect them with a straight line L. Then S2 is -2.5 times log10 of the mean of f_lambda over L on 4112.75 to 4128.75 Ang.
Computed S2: 0.053 mag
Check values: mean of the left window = 22.9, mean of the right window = 23.8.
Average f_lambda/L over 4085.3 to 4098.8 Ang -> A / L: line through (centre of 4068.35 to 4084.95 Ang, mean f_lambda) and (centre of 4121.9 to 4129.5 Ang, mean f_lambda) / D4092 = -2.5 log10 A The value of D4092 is 0.140 mag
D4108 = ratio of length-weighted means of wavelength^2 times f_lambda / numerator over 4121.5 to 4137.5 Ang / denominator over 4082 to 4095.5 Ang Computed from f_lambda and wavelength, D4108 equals 1.05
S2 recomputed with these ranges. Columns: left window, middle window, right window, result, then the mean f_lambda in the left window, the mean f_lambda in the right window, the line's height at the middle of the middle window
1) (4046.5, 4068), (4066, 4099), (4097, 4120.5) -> -0.07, 23.9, 18.6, 21.3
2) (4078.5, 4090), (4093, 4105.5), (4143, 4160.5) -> 0.29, 23.1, 23.4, 23.2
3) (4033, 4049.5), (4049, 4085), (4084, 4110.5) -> -0.06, 25.3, 19.6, 22.7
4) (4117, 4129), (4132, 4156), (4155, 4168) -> -0.03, 23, 23.3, 23.1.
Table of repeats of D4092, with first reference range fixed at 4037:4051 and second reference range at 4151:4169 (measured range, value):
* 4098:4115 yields 0.318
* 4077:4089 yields 0.070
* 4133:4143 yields -0.045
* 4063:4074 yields 0.053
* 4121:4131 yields 0.038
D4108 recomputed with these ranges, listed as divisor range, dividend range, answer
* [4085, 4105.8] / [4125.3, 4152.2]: 1.24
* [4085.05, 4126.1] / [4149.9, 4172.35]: 1.15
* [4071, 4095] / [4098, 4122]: 0.83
